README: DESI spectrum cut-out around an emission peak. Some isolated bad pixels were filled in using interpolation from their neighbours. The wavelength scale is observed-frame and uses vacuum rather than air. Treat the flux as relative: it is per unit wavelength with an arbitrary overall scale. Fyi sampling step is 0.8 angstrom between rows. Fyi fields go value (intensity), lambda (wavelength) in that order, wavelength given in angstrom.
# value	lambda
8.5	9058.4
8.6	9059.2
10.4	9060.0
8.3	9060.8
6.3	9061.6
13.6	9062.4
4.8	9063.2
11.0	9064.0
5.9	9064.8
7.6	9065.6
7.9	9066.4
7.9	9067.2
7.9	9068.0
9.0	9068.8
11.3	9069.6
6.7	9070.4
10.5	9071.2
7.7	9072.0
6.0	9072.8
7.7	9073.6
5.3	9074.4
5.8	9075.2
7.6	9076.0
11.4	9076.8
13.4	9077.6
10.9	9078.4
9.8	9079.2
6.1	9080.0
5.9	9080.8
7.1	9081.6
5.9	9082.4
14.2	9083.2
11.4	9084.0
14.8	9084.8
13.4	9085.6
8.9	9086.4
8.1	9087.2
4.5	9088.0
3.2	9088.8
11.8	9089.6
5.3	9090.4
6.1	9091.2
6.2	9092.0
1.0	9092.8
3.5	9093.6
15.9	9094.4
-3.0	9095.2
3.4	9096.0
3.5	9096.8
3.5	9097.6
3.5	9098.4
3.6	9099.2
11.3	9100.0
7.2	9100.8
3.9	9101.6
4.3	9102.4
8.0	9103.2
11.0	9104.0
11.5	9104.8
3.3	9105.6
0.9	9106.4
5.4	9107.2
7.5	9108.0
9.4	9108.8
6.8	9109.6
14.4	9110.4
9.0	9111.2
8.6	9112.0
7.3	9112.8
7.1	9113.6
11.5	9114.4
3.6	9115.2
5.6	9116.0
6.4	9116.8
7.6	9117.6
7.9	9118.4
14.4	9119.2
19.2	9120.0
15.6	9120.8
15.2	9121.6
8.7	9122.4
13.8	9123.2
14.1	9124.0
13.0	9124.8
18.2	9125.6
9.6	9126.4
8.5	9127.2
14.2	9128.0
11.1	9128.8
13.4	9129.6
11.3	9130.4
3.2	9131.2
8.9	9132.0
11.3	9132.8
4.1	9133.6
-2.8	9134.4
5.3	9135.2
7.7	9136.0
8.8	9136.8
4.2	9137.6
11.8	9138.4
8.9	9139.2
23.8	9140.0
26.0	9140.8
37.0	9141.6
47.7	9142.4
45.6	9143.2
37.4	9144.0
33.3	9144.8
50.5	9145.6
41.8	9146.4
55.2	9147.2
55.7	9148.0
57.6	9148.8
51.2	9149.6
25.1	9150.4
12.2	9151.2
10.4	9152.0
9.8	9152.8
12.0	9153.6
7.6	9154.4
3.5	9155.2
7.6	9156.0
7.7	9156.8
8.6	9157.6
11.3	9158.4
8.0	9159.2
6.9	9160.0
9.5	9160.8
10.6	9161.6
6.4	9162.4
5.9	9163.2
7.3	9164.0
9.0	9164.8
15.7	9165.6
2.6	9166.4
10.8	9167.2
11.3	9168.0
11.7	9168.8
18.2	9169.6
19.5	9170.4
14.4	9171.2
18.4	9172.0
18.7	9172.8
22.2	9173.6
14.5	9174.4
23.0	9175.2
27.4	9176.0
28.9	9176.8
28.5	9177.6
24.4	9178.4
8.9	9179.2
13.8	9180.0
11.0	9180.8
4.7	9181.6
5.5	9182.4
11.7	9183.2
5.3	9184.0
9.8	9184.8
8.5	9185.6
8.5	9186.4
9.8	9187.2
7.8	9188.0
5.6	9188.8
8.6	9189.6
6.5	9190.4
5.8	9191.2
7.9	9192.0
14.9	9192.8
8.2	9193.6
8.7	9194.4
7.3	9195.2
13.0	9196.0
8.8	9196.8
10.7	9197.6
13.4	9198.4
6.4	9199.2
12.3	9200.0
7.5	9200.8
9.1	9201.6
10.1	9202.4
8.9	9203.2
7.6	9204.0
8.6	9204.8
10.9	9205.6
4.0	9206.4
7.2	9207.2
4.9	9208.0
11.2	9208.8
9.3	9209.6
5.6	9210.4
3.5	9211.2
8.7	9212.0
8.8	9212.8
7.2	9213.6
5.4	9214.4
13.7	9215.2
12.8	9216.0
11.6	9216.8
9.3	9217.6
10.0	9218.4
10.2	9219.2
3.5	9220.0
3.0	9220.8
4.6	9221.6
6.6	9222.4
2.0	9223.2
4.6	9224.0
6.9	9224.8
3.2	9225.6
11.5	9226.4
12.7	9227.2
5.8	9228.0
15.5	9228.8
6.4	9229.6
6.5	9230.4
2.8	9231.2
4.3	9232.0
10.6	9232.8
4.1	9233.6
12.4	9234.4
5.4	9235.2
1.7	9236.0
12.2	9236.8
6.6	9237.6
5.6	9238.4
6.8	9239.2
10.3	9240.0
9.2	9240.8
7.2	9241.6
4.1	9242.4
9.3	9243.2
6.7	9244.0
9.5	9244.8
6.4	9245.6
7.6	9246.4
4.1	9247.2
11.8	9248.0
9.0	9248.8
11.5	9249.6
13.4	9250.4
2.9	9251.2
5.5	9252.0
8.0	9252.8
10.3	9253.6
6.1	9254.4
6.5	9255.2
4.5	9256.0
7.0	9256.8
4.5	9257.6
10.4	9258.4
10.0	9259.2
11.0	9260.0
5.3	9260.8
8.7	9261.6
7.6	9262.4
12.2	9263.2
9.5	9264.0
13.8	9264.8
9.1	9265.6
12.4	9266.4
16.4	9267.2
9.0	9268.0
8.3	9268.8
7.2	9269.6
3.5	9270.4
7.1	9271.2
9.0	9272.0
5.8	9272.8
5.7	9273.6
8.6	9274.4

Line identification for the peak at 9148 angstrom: H-alpha 6563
